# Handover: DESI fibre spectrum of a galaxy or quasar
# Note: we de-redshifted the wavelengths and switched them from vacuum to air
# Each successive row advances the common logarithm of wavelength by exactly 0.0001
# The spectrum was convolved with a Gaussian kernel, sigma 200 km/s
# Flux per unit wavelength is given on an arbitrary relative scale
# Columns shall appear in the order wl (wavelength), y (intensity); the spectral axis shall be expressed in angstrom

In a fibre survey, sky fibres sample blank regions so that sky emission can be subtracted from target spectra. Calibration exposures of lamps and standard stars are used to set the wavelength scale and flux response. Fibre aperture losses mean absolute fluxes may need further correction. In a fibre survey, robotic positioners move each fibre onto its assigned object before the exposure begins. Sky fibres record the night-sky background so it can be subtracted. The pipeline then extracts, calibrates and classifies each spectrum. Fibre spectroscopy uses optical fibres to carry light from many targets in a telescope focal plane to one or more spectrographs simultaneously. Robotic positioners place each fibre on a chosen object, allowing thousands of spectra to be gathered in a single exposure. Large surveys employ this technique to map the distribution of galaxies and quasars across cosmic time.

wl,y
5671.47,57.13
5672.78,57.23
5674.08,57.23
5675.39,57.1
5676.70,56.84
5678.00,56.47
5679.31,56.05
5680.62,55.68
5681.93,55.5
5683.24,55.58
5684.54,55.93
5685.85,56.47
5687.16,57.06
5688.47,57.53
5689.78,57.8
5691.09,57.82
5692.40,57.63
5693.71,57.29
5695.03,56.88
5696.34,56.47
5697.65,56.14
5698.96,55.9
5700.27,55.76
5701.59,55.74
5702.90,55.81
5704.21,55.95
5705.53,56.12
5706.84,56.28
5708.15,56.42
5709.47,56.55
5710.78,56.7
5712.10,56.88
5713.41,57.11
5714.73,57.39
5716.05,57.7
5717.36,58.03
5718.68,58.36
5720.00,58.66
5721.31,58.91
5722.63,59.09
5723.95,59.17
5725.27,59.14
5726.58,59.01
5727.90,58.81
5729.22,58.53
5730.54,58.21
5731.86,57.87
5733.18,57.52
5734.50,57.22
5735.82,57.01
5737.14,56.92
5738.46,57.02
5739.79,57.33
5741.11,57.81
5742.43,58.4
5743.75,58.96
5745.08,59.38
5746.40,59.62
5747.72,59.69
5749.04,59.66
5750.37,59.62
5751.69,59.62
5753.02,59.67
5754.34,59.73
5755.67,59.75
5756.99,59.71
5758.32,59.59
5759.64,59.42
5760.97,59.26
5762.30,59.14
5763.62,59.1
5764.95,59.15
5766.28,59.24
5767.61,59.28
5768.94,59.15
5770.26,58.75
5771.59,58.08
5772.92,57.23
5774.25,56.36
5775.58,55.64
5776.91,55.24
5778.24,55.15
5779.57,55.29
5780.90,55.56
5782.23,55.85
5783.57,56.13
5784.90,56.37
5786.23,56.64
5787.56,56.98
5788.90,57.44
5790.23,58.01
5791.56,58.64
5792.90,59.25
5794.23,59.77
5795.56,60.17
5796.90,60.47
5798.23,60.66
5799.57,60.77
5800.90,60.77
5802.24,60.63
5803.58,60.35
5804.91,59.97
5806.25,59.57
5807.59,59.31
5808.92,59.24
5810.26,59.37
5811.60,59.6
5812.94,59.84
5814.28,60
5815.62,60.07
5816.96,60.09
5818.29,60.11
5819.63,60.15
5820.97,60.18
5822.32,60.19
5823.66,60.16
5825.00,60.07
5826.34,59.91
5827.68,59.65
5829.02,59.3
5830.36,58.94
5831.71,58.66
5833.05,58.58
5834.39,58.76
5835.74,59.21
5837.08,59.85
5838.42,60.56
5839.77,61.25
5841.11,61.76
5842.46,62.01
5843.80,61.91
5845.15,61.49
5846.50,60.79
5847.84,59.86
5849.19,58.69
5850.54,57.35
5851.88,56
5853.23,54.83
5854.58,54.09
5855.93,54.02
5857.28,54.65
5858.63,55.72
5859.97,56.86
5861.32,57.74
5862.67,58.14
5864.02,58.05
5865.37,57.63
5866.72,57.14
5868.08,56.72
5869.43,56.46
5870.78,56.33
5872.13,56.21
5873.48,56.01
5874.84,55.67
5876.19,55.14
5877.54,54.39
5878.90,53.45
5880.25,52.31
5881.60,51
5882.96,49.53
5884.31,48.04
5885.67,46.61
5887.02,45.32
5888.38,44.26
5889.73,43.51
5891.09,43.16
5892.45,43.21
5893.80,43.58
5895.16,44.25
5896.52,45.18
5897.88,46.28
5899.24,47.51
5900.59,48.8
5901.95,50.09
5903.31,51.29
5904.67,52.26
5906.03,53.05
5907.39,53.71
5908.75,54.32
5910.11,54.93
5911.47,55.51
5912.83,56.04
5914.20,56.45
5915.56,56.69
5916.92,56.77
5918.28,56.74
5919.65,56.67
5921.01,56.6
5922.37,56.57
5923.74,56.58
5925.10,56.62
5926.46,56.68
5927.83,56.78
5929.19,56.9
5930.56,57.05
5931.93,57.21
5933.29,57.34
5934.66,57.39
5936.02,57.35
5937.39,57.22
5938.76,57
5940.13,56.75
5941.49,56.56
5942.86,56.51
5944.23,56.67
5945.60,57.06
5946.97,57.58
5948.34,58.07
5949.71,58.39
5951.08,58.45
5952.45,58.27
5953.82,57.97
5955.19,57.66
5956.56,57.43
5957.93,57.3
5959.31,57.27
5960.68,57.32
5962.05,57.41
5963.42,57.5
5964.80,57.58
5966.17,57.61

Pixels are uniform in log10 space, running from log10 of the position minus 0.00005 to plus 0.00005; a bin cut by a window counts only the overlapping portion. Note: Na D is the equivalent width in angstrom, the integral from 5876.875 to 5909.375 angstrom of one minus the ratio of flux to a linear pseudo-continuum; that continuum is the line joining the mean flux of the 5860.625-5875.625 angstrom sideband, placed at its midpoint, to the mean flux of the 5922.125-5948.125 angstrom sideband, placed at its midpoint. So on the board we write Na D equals 4.8 angstrom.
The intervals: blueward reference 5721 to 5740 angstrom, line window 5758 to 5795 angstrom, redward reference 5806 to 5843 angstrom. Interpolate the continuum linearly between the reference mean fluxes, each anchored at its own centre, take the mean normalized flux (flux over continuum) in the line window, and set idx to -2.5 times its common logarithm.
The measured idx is 0.02 mag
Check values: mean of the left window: 58.1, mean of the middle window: 57.7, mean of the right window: 59.9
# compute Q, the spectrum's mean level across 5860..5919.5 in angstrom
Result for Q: 52.2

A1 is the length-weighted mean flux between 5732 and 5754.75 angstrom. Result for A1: 58.5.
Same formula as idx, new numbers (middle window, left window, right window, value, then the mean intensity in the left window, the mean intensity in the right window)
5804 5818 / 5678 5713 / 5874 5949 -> -0.10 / 56.5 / 53.1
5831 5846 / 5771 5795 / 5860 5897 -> -0.12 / 56.9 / 51.6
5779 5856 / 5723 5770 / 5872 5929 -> -0.07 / 58.8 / 51.9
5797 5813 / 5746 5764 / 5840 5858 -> -0.02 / 59.6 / 58.3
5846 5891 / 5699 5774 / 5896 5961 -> 0.05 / 58.2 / 55.6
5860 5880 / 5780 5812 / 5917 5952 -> 0.03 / 58.8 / 57.1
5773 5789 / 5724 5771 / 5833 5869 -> 0.05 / 58.8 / 58.3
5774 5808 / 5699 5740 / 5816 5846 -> 0.02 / 57.4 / 60.1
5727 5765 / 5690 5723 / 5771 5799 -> -0.03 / 57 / 57.4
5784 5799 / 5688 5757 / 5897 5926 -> -0.04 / 57.8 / 54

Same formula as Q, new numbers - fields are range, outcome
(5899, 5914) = 52.8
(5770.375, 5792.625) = 56.6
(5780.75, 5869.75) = 58.8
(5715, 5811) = 58.5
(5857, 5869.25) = 57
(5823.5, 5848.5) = 60.2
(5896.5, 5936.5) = 54.7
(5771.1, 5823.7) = 58.6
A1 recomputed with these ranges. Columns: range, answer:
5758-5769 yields 59.2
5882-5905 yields 46.6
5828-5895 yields 55.1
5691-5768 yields 58.1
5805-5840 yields 59.7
